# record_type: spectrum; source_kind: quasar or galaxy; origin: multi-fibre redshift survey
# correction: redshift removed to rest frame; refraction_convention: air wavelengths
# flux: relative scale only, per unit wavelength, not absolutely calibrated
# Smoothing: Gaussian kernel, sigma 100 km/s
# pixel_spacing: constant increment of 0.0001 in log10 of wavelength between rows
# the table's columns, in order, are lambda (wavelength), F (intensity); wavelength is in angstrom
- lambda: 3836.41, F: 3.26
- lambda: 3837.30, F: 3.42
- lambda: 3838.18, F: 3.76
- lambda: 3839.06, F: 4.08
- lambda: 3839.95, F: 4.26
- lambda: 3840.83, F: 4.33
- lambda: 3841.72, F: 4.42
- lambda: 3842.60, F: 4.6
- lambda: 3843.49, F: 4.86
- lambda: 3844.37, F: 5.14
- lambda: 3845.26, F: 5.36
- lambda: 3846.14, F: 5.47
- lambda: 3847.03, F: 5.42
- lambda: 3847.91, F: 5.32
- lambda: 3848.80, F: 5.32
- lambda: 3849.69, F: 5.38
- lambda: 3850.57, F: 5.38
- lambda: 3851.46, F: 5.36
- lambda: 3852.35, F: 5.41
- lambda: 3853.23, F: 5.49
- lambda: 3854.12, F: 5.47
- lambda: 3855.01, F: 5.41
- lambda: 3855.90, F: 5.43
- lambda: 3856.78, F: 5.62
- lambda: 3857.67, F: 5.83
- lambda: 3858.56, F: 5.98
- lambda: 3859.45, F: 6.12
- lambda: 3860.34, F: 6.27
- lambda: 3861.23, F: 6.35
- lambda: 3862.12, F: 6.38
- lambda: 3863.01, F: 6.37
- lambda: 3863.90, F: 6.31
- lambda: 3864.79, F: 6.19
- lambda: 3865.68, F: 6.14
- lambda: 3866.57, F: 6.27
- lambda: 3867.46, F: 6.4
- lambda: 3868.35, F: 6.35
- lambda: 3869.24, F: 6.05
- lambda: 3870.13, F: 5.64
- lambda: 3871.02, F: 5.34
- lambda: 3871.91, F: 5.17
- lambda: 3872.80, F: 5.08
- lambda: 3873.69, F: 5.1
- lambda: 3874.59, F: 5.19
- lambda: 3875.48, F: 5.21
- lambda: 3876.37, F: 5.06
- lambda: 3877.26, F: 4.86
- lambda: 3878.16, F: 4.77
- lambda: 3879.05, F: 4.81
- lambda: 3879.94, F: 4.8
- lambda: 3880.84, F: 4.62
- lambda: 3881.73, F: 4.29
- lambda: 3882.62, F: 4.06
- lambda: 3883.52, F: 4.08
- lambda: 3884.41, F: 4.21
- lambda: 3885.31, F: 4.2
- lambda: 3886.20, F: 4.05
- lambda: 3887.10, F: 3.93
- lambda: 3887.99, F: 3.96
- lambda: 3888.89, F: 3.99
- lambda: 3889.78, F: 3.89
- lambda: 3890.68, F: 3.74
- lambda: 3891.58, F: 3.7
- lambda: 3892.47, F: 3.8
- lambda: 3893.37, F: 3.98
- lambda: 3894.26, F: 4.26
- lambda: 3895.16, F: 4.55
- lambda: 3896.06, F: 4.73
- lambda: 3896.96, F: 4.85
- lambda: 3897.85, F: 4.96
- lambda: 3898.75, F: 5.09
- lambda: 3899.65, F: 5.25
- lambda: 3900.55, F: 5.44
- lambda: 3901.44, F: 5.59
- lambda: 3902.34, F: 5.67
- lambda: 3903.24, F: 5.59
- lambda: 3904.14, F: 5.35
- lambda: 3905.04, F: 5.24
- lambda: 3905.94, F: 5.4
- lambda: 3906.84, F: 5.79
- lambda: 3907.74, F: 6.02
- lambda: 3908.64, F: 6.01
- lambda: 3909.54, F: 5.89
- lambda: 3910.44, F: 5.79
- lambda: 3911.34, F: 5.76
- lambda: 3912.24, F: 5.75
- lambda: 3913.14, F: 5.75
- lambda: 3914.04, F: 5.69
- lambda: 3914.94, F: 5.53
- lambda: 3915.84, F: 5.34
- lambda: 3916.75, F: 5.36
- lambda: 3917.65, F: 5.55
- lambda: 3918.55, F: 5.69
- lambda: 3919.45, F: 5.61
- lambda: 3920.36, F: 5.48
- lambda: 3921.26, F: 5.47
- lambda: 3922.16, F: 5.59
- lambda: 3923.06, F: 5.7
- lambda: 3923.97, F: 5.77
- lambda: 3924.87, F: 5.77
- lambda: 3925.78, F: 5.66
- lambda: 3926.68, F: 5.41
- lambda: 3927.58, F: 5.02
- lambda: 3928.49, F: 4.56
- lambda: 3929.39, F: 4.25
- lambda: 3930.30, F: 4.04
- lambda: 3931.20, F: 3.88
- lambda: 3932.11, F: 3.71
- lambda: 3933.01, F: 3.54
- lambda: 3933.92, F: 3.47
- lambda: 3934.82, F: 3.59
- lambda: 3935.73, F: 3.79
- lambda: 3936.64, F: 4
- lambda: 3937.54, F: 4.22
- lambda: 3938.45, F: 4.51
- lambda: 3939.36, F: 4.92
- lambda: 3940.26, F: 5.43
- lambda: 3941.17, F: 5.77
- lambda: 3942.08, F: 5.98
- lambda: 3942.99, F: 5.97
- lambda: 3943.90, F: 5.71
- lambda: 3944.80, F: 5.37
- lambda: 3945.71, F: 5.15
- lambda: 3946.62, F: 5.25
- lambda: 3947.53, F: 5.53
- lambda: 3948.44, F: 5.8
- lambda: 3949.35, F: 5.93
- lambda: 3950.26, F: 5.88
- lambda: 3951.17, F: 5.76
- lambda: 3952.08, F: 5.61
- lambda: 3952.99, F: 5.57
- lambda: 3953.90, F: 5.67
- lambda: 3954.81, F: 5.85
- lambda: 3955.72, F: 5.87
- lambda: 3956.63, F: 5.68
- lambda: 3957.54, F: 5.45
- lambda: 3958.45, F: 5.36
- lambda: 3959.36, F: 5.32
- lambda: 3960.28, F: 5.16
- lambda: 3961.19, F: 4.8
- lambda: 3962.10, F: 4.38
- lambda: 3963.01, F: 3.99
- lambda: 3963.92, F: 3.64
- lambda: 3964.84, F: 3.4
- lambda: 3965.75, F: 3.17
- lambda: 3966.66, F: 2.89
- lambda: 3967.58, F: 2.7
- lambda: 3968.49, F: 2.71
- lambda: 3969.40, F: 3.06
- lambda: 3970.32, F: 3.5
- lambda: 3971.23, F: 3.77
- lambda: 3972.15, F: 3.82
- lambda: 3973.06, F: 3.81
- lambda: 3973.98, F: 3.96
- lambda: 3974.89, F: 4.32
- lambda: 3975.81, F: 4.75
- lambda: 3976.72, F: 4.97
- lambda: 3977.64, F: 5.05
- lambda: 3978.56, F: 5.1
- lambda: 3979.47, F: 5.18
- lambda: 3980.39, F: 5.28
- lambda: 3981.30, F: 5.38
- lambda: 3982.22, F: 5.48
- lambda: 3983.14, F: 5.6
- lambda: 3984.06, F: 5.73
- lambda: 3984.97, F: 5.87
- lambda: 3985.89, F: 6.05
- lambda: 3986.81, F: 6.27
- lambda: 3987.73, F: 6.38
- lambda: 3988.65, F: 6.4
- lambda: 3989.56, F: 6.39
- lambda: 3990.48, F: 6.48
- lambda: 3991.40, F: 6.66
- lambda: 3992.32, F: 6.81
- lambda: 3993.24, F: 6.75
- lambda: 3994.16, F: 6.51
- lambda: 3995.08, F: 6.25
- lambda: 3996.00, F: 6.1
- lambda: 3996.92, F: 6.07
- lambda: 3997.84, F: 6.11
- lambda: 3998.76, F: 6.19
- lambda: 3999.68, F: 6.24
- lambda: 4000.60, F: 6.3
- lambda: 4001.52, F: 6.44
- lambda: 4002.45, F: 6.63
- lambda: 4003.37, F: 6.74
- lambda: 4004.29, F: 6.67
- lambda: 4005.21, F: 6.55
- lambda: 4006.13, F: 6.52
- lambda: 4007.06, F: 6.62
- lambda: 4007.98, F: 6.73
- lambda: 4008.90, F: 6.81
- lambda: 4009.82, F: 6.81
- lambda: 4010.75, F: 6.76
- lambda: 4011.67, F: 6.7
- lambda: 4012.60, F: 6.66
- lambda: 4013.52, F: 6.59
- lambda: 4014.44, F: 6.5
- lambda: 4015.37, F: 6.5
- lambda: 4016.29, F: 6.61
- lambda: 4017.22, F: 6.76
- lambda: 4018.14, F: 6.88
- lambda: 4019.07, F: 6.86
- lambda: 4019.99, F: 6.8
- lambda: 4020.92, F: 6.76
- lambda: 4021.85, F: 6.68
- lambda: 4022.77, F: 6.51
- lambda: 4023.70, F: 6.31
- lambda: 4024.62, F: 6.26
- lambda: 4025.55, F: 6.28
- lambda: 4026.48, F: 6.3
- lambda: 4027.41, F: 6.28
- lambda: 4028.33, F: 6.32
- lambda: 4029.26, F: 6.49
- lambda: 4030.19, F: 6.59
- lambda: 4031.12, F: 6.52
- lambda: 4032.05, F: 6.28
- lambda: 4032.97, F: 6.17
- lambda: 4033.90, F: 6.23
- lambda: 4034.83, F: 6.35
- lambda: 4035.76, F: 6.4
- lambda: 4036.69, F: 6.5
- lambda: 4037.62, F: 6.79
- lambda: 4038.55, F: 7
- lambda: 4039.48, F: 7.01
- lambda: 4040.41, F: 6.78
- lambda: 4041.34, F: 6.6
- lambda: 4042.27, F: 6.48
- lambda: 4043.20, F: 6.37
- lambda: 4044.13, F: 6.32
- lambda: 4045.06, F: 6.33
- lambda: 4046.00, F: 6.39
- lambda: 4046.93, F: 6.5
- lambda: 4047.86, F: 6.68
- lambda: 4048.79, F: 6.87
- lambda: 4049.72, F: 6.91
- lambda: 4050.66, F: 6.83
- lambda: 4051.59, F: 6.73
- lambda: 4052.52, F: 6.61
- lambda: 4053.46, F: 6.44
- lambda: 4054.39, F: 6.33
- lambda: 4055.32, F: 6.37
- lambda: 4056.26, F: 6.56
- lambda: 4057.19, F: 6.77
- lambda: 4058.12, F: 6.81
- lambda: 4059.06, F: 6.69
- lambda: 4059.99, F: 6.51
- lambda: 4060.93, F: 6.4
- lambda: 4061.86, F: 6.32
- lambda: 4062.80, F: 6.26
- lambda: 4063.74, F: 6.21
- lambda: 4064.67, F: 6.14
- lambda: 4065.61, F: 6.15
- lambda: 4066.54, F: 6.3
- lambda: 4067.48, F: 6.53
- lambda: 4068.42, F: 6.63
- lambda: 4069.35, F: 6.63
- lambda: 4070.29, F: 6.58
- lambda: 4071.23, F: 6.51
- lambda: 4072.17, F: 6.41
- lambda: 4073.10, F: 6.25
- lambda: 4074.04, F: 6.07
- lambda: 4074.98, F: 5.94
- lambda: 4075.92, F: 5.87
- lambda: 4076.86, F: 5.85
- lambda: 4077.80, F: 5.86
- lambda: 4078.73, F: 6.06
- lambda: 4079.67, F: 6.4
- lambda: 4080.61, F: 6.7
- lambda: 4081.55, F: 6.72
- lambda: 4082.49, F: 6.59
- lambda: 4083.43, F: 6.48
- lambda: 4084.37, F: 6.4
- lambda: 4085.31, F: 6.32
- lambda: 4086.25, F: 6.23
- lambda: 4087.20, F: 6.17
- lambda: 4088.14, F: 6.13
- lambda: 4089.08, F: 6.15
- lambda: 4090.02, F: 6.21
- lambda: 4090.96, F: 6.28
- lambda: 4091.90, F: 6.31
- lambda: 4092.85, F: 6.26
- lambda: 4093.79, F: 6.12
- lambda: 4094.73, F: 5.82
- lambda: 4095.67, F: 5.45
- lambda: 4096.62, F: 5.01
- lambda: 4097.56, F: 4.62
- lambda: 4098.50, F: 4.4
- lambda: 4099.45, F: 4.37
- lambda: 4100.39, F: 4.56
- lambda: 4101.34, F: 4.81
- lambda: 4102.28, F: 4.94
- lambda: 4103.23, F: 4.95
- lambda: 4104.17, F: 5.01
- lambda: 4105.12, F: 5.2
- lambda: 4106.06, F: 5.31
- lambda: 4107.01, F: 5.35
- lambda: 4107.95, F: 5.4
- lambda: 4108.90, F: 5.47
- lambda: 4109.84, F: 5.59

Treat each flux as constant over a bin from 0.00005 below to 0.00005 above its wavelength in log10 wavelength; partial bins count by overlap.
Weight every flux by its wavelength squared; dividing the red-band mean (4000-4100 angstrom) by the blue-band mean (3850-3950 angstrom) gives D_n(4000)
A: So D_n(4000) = 1.33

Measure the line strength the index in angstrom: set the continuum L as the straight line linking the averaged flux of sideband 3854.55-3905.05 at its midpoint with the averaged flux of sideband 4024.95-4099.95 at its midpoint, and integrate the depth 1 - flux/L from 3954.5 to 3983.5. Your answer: 6.2 angstrom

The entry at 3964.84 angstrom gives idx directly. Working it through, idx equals 3.4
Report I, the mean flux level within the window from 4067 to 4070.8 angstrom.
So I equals 6.58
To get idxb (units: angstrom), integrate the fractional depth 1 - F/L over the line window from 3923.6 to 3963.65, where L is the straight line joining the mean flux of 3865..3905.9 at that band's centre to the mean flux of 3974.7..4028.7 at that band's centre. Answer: 3.80 angstrom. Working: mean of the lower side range 4.89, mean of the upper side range 6.26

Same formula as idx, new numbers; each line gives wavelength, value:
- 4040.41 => 6.78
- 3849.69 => 5.38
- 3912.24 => 5.75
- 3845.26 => 5.36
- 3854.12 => 5.47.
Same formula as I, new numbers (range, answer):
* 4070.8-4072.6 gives 6.45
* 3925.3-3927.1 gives 5.53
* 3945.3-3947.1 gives 5.2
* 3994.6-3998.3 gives 6.14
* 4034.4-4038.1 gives 6.51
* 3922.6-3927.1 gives 5.66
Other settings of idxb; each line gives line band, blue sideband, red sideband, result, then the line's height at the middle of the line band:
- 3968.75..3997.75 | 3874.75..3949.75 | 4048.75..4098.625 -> 0.8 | 5.54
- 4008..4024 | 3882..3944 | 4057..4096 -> -2.5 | 5.79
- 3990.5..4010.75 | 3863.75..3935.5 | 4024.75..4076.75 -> -1.8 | 5.99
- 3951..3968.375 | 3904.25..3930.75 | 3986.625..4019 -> 3.7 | 6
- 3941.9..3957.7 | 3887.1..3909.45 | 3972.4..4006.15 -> -0.7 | 5.44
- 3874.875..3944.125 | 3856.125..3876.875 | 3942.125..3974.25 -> 5.1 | 5.33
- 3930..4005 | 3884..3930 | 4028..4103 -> 5.0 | 5.53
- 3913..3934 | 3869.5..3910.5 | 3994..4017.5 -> 0.9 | 5.33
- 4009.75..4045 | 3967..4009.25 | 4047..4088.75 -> -3.2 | 6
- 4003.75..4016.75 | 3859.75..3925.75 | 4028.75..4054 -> -0.8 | 6.28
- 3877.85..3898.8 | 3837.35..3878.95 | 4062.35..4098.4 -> 4.6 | 5.51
